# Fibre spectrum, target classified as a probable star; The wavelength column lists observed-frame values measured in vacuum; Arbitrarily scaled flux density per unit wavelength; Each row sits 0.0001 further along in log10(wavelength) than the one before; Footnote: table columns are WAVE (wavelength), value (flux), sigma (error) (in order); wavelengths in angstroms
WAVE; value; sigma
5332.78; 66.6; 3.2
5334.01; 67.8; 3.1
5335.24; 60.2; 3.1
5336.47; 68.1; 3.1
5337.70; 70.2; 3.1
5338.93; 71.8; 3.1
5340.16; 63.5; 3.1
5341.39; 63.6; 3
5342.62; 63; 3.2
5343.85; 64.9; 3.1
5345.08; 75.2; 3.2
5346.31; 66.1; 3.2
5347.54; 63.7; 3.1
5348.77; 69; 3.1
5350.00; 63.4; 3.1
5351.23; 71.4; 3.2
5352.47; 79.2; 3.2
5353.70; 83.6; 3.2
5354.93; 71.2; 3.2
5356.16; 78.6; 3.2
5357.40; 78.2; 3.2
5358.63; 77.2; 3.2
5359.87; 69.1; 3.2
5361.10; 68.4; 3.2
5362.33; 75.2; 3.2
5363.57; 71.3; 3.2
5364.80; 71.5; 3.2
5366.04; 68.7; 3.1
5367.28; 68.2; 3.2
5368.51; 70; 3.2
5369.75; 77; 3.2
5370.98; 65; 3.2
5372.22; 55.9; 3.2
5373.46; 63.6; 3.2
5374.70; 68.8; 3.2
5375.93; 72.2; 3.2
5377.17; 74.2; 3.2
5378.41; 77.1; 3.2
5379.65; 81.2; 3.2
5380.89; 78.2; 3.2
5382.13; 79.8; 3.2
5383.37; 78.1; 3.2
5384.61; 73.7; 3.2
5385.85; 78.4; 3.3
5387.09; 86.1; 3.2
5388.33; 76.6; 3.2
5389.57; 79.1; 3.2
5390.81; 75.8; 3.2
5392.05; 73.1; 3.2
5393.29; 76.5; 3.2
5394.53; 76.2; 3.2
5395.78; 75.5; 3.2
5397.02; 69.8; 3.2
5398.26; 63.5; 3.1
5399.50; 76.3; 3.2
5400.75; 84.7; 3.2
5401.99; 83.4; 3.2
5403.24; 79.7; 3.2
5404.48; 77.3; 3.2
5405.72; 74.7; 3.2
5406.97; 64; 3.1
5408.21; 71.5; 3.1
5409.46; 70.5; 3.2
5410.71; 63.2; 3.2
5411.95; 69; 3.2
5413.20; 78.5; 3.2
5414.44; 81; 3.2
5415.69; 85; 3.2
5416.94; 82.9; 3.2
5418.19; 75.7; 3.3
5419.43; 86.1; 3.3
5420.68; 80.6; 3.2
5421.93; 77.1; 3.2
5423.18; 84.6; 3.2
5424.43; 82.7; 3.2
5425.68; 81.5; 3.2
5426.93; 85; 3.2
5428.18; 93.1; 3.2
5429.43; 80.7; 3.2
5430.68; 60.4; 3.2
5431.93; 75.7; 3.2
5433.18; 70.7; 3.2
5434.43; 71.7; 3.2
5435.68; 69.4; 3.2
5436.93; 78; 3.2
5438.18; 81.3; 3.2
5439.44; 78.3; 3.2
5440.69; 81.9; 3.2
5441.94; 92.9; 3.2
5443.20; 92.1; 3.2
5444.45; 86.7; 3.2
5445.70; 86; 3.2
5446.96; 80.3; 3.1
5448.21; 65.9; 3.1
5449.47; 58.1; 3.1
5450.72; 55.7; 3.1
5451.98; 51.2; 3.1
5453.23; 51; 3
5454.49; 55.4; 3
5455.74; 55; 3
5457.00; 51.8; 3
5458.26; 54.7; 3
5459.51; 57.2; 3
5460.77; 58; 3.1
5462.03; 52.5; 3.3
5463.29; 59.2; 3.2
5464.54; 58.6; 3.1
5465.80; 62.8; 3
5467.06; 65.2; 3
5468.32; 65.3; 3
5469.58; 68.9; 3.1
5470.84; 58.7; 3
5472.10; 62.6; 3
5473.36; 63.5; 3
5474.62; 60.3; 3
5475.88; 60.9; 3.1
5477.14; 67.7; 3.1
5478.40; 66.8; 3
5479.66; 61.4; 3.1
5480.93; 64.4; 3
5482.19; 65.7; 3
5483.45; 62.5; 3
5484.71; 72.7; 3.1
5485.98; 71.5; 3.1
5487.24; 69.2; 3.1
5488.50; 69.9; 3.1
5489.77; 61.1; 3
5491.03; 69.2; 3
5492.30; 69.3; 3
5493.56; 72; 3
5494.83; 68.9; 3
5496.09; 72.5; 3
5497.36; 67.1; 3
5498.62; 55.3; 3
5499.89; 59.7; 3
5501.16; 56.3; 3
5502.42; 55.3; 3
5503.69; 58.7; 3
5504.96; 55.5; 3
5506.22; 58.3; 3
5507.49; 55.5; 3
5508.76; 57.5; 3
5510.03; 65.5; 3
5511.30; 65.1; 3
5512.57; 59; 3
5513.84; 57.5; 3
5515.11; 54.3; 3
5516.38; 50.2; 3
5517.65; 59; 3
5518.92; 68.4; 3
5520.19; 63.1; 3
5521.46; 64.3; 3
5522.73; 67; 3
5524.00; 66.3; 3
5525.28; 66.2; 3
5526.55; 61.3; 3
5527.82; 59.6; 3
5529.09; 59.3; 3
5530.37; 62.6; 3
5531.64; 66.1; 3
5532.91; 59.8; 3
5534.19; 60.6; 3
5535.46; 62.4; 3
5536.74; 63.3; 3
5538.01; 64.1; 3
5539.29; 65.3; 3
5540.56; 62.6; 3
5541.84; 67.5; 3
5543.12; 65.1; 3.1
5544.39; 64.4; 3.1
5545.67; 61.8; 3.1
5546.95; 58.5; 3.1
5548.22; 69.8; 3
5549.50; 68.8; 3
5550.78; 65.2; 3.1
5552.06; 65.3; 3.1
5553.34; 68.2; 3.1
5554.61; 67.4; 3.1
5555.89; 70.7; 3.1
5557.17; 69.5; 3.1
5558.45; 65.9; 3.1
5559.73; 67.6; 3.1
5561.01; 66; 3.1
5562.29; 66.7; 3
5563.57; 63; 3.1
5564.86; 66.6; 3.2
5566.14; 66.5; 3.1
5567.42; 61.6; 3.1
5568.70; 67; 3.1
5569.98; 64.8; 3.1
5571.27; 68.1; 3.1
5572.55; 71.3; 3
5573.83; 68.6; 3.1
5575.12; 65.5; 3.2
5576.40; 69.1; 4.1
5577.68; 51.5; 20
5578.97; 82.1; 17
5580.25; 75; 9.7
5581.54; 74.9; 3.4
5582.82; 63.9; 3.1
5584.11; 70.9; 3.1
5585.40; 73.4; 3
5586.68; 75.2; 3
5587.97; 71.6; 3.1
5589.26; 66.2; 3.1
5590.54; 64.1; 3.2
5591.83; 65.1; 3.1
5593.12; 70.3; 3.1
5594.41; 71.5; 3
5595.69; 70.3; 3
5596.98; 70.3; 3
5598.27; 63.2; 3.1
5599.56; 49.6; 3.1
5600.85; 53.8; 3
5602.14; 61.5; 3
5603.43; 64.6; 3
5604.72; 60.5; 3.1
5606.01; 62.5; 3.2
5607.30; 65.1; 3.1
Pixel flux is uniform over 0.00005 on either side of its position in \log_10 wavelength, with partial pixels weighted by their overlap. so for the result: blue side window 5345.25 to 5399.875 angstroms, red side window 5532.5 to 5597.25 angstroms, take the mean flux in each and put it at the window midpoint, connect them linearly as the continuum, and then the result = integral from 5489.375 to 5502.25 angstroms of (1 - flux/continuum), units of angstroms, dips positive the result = 0.8 angstroms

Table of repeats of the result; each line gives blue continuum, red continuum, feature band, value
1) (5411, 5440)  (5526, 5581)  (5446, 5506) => 8.9 angstroms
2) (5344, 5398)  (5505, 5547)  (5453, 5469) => 2.1 angstroms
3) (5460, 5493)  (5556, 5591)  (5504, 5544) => 2.7 angstroms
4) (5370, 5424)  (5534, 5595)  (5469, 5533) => 6.6 angstroms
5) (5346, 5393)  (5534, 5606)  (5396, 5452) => -4.2 angstroms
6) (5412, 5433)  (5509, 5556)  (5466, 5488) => 2.0 angstroms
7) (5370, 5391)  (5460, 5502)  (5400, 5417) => -1.0 angstroms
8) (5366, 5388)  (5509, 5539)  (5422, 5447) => -4.3 angstroms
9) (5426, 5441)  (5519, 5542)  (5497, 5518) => 2.7 angstroms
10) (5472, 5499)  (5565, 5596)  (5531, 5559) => 1.1 angstroms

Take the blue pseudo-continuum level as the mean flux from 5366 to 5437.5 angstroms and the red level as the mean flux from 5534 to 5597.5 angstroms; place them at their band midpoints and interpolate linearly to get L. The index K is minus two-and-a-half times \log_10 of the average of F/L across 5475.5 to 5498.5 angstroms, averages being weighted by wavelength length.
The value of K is 0.06 mag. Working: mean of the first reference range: 75.5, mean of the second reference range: 67.2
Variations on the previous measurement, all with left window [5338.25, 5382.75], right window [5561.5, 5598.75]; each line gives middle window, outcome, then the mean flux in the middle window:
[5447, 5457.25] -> 0.22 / 57.1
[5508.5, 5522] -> 0.15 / 60.4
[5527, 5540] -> 0.11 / 62.3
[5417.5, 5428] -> -0.17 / 82.1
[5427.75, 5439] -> -0.08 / 75.4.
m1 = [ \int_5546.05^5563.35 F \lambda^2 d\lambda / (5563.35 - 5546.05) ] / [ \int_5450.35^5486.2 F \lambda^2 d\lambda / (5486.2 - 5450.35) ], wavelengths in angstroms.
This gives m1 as 1.14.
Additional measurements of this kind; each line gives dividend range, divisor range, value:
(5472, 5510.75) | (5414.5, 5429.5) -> 0.79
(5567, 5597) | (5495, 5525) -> 1.16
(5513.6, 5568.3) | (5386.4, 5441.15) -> 0.87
